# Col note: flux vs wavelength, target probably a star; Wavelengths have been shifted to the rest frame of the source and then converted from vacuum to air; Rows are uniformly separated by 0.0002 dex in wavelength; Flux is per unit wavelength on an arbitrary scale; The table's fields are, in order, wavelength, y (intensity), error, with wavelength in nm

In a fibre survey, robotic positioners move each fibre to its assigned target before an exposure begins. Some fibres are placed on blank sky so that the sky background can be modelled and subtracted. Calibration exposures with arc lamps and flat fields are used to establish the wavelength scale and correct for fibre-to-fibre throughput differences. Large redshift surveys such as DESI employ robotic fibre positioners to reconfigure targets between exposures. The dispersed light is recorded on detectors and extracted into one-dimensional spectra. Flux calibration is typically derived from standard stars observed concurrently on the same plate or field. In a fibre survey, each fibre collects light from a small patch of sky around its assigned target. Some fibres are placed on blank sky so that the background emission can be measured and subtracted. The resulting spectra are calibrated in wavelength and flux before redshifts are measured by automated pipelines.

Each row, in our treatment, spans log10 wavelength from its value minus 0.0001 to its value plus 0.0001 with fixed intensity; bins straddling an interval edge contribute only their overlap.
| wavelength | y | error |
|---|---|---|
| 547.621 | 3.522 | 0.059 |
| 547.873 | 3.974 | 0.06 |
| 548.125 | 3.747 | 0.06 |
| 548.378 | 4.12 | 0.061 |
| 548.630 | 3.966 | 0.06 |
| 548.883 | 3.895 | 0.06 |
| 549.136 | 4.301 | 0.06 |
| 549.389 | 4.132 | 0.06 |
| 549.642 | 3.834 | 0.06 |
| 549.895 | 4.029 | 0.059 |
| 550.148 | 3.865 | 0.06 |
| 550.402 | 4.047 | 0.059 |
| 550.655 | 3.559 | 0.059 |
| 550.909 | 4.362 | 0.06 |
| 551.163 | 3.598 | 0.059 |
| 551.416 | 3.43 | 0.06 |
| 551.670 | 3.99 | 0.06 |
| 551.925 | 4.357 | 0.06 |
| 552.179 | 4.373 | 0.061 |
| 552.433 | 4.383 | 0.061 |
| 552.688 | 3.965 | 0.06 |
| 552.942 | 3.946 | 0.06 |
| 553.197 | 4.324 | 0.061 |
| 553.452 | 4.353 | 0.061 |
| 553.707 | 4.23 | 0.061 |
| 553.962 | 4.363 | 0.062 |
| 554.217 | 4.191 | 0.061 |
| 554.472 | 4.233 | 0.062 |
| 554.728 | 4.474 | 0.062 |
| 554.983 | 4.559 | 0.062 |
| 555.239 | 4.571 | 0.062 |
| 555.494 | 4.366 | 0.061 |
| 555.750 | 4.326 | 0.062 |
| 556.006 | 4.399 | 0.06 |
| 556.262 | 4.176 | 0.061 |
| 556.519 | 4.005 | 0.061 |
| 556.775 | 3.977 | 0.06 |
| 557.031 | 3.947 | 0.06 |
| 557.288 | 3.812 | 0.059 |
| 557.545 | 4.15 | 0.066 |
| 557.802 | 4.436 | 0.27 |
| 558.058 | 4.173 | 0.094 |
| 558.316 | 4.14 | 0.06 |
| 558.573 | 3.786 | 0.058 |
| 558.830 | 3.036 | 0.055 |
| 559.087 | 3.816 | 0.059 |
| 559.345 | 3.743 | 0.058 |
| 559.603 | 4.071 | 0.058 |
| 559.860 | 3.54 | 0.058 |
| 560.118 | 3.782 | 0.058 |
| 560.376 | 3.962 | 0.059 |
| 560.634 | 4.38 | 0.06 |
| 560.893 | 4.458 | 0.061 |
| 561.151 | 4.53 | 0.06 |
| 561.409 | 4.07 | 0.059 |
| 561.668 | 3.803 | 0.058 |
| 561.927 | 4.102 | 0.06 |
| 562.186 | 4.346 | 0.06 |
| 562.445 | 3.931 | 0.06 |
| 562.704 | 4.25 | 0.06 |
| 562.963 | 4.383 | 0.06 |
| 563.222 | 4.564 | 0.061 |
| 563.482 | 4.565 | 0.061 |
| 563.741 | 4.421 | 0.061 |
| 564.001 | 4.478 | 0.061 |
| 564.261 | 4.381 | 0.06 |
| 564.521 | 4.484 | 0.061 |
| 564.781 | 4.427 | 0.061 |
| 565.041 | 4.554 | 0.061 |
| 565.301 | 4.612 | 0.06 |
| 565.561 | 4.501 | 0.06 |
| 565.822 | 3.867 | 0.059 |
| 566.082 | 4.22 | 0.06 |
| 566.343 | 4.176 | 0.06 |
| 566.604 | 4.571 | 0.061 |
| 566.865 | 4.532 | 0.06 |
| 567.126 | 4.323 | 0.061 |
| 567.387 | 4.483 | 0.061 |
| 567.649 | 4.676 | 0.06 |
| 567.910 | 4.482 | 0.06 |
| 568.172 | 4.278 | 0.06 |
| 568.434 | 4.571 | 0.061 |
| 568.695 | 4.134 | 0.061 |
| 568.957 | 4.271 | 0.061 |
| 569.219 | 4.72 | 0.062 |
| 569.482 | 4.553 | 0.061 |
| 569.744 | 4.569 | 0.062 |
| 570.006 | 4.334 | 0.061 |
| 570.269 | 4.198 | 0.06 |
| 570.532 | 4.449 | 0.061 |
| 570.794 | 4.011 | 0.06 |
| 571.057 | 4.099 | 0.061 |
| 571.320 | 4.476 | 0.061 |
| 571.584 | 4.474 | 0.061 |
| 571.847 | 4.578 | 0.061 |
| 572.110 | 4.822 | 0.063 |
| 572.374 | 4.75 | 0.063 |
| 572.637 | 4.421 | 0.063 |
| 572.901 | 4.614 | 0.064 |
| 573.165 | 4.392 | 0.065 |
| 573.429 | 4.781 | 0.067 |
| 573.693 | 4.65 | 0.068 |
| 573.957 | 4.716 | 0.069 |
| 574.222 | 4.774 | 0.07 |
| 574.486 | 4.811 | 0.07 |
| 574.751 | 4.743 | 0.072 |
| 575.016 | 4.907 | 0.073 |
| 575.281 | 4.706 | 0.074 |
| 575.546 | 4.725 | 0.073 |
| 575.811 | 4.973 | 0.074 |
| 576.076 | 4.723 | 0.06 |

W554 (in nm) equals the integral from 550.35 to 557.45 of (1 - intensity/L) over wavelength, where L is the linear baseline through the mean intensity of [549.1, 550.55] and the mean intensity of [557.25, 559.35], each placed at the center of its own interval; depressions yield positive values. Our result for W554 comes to -0.34 nm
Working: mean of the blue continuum 4.01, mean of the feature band 4.16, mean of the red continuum 3.91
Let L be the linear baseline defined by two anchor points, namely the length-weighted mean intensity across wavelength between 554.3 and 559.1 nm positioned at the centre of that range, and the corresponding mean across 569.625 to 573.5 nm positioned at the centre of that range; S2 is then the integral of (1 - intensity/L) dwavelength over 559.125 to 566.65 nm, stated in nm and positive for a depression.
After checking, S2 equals 0.06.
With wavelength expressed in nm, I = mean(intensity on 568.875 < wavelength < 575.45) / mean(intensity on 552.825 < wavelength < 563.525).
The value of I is 1.1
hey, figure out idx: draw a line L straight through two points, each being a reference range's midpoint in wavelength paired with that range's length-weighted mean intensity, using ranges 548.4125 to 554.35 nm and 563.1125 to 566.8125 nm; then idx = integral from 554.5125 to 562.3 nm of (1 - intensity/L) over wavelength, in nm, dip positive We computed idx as 0.27 nm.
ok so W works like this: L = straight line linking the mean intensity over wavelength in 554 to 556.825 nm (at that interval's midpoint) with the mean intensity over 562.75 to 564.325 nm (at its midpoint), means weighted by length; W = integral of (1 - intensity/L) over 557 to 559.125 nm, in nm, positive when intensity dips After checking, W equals 0.211 nm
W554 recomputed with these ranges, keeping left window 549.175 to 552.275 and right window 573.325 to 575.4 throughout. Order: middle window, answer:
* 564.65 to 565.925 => 0.02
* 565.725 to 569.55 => 0.12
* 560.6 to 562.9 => 0.07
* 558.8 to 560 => 0.16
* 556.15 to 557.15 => 0.03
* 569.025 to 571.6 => 0.13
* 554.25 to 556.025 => -0.12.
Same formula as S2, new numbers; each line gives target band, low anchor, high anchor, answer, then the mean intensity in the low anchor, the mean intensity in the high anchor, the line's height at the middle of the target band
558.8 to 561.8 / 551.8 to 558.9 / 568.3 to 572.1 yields 0.21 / 4.19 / 4.4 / 4.26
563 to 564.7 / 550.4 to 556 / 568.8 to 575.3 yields -0.03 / 4.19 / 4.55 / 4.39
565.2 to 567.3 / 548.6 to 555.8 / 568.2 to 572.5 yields 0.01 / 4.14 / 4.43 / 4.37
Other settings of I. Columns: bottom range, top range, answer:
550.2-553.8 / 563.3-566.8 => 1.09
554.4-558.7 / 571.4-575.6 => 1.11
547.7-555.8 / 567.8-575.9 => 1.10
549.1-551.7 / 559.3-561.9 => 1.04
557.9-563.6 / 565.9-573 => 1.09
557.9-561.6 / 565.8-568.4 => 1.11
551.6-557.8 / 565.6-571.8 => 1.03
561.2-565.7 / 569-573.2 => 1.03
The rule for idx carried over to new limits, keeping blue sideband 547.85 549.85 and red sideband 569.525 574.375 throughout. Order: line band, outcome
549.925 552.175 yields 0.06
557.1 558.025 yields 0.01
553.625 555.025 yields -0.07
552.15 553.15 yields -0.02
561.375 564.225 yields 0.02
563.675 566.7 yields -0.02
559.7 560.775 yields 0.08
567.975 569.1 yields 0.03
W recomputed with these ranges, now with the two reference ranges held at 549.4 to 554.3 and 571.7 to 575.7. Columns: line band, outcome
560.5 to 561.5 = -0.01 nm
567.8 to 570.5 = 0.09 nm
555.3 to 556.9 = -0.01 nm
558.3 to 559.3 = 0.14 nm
